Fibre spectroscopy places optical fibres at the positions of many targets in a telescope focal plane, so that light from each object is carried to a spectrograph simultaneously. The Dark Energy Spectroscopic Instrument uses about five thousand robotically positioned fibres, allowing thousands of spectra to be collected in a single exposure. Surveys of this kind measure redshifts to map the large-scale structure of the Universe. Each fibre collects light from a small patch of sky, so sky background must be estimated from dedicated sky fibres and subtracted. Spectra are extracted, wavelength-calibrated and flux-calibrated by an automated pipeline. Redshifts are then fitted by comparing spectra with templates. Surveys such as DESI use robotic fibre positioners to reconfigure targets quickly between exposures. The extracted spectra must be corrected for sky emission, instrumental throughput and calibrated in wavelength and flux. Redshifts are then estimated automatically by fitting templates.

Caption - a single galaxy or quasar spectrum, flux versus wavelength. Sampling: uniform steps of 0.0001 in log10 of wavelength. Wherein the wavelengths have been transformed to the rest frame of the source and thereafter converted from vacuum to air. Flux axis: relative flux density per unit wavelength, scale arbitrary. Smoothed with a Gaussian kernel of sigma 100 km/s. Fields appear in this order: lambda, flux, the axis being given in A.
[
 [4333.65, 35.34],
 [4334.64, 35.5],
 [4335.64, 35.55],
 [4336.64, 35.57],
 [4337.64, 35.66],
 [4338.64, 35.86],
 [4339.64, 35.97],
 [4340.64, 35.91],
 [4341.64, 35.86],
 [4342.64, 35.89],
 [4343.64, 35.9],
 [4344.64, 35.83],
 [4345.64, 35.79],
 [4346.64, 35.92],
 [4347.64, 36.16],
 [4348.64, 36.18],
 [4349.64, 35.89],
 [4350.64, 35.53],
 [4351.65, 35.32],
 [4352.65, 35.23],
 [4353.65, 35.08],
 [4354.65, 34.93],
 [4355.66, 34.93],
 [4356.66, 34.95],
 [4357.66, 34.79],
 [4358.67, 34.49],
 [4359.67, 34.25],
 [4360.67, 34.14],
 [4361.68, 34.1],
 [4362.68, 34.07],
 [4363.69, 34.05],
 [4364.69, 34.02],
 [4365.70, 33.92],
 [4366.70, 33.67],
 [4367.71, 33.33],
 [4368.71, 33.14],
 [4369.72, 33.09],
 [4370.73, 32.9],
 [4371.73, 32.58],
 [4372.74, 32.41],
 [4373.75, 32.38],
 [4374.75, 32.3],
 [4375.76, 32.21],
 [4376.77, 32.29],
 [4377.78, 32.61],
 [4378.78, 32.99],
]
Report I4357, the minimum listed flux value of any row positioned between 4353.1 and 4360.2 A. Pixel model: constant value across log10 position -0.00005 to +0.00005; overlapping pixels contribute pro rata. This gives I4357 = 34.25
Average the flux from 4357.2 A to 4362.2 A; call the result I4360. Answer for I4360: 34.3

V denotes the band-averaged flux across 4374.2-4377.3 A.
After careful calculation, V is 32.3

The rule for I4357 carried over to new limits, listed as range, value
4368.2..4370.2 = 33.09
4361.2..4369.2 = 33.14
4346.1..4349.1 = 35.92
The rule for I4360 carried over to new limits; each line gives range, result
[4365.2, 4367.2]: 33.9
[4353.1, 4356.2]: 35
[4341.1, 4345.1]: 35.9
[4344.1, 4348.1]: 35.9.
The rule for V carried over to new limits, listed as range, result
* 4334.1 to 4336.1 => 35.6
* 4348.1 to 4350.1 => 36.1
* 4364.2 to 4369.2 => 33.6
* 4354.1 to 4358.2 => 34.9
